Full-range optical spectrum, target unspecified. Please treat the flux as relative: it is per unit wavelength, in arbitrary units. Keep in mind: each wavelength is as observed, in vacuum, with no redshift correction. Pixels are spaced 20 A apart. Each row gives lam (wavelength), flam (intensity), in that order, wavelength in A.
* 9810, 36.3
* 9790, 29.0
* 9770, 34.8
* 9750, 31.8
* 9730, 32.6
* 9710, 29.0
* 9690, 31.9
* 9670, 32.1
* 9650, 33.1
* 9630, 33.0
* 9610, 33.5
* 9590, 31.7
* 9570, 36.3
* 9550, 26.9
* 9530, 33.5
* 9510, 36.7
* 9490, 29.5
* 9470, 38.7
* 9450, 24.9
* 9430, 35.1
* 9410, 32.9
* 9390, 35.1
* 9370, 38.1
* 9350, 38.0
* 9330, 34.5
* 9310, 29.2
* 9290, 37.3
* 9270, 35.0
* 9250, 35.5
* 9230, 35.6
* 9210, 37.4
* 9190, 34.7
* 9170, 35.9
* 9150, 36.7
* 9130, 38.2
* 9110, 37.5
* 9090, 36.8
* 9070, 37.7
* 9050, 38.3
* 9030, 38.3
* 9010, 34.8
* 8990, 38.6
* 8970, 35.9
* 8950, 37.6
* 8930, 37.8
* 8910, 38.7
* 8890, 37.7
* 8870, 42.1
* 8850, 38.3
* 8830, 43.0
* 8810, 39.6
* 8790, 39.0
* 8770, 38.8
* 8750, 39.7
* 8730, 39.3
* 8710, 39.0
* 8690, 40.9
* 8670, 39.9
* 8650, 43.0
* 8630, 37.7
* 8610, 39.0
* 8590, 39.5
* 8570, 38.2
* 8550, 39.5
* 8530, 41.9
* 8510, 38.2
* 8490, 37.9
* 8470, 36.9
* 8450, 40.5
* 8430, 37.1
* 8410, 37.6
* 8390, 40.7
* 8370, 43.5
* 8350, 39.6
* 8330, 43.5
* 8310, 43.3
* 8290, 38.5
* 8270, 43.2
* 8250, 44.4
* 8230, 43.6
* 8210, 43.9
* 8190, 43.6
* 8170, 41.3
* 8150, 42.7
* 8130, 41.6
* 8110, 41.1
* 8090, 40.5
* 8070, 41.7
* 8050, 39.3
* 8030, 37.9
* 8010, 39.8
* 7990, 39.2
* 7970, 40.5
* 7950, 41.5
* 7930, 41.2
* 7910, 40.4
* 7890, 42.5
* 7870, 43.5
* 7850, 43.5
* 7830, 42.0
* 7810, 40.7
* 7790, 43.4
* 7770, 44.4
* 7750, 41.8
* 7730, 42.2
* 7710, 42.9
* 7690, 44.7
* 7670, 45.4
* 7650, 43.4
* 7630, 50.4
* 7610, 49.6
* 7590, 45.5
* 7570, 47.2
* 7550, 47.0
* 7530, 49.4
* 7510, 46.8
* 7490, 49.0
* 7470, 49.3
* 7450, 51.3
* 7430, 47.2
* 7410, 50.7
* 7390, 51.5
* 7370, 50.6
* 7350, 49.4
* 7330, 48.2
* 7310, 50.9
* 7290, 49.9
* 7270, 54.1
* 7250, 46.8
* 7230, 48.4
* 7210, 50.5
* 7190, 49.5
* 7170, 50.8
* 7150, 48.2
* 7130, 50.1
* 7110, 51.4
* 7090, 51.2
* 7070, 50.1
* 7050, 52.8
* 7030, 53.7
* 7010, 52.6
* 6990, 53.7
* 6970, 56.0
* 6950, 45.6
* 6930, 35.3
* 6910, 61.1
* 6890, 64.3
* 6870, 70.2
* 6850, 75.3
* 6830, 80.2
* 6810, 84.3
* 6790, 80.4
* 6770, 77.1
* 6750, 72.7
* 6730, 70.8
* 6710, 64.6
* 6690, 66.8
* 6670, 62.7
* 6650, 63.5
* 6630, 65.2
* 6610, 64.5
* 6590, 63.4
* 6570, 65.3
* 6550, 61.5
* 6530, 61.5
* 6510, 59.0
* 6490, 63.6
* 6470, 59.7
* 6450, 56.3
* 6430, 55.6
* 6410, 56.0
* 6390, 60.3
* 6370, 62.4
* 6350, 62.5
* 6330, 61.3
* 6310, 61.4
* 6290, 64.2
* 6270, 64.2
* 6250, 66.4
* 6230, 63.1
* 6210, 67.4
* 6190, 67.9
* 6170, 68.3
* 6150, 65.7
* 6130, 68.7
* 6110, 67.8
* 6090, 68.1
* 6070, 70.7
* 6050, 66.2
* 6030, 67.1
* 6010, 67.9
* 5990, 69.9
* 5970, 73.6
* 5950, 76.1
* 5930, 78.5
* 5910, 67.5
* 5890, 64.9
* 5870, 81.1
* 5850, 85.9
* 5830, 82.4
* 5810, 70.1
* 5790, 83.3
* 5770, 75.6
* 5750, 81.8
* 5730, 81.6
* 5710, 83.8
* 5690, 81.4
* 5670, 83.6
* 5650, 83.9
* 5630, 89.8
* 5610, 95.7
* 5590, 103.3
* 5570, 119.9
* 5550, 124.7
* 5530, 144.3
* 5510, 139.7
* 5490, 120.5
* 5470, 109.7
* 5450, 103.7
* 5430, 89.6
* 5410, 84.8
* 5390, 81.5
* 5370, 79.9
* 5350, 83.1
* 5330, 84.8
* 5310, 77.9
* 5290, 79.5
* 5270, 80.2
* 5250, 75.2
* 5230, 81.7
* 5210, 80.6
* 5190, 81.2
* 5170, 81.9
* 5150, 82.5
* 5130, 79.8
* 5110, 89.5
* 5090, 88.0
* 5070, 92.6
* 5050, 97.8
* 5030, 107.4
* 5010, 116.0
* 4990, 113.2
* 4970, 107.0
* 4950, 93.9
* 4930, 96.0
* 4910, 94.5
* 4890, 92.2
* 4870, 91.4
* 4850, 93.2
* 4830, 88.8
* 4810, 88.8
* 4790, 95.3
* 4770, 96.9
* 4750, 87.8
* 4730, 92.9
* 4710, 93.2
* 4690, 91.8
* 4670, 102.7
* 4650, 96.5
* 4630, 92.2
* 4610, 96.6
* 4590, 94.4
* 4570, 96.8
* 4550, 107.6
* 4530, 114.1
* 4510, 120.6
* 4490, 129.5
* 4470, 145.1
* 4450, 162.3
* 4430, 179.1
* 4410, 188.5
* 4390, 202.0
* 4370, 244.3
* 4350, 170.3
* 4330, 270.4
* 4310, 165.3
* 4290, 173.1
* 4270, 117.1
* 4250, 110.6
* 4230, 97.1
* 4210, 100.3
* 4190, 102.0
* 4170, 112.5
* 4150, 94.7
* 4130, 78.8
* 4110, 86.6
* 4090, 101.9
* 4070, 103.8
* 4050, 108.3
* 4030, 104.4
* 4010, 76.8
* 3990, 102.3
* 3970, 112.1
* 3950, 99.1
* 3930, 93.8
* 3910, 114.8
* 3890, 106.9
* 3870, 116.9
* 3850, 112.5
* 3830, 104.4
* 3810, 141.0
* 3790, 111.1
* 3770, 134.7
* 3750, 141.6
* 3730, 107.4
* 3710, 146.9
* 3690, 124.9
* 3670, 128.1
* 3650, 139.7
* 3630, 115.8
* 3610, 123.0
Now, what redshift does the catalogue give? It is 2.56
